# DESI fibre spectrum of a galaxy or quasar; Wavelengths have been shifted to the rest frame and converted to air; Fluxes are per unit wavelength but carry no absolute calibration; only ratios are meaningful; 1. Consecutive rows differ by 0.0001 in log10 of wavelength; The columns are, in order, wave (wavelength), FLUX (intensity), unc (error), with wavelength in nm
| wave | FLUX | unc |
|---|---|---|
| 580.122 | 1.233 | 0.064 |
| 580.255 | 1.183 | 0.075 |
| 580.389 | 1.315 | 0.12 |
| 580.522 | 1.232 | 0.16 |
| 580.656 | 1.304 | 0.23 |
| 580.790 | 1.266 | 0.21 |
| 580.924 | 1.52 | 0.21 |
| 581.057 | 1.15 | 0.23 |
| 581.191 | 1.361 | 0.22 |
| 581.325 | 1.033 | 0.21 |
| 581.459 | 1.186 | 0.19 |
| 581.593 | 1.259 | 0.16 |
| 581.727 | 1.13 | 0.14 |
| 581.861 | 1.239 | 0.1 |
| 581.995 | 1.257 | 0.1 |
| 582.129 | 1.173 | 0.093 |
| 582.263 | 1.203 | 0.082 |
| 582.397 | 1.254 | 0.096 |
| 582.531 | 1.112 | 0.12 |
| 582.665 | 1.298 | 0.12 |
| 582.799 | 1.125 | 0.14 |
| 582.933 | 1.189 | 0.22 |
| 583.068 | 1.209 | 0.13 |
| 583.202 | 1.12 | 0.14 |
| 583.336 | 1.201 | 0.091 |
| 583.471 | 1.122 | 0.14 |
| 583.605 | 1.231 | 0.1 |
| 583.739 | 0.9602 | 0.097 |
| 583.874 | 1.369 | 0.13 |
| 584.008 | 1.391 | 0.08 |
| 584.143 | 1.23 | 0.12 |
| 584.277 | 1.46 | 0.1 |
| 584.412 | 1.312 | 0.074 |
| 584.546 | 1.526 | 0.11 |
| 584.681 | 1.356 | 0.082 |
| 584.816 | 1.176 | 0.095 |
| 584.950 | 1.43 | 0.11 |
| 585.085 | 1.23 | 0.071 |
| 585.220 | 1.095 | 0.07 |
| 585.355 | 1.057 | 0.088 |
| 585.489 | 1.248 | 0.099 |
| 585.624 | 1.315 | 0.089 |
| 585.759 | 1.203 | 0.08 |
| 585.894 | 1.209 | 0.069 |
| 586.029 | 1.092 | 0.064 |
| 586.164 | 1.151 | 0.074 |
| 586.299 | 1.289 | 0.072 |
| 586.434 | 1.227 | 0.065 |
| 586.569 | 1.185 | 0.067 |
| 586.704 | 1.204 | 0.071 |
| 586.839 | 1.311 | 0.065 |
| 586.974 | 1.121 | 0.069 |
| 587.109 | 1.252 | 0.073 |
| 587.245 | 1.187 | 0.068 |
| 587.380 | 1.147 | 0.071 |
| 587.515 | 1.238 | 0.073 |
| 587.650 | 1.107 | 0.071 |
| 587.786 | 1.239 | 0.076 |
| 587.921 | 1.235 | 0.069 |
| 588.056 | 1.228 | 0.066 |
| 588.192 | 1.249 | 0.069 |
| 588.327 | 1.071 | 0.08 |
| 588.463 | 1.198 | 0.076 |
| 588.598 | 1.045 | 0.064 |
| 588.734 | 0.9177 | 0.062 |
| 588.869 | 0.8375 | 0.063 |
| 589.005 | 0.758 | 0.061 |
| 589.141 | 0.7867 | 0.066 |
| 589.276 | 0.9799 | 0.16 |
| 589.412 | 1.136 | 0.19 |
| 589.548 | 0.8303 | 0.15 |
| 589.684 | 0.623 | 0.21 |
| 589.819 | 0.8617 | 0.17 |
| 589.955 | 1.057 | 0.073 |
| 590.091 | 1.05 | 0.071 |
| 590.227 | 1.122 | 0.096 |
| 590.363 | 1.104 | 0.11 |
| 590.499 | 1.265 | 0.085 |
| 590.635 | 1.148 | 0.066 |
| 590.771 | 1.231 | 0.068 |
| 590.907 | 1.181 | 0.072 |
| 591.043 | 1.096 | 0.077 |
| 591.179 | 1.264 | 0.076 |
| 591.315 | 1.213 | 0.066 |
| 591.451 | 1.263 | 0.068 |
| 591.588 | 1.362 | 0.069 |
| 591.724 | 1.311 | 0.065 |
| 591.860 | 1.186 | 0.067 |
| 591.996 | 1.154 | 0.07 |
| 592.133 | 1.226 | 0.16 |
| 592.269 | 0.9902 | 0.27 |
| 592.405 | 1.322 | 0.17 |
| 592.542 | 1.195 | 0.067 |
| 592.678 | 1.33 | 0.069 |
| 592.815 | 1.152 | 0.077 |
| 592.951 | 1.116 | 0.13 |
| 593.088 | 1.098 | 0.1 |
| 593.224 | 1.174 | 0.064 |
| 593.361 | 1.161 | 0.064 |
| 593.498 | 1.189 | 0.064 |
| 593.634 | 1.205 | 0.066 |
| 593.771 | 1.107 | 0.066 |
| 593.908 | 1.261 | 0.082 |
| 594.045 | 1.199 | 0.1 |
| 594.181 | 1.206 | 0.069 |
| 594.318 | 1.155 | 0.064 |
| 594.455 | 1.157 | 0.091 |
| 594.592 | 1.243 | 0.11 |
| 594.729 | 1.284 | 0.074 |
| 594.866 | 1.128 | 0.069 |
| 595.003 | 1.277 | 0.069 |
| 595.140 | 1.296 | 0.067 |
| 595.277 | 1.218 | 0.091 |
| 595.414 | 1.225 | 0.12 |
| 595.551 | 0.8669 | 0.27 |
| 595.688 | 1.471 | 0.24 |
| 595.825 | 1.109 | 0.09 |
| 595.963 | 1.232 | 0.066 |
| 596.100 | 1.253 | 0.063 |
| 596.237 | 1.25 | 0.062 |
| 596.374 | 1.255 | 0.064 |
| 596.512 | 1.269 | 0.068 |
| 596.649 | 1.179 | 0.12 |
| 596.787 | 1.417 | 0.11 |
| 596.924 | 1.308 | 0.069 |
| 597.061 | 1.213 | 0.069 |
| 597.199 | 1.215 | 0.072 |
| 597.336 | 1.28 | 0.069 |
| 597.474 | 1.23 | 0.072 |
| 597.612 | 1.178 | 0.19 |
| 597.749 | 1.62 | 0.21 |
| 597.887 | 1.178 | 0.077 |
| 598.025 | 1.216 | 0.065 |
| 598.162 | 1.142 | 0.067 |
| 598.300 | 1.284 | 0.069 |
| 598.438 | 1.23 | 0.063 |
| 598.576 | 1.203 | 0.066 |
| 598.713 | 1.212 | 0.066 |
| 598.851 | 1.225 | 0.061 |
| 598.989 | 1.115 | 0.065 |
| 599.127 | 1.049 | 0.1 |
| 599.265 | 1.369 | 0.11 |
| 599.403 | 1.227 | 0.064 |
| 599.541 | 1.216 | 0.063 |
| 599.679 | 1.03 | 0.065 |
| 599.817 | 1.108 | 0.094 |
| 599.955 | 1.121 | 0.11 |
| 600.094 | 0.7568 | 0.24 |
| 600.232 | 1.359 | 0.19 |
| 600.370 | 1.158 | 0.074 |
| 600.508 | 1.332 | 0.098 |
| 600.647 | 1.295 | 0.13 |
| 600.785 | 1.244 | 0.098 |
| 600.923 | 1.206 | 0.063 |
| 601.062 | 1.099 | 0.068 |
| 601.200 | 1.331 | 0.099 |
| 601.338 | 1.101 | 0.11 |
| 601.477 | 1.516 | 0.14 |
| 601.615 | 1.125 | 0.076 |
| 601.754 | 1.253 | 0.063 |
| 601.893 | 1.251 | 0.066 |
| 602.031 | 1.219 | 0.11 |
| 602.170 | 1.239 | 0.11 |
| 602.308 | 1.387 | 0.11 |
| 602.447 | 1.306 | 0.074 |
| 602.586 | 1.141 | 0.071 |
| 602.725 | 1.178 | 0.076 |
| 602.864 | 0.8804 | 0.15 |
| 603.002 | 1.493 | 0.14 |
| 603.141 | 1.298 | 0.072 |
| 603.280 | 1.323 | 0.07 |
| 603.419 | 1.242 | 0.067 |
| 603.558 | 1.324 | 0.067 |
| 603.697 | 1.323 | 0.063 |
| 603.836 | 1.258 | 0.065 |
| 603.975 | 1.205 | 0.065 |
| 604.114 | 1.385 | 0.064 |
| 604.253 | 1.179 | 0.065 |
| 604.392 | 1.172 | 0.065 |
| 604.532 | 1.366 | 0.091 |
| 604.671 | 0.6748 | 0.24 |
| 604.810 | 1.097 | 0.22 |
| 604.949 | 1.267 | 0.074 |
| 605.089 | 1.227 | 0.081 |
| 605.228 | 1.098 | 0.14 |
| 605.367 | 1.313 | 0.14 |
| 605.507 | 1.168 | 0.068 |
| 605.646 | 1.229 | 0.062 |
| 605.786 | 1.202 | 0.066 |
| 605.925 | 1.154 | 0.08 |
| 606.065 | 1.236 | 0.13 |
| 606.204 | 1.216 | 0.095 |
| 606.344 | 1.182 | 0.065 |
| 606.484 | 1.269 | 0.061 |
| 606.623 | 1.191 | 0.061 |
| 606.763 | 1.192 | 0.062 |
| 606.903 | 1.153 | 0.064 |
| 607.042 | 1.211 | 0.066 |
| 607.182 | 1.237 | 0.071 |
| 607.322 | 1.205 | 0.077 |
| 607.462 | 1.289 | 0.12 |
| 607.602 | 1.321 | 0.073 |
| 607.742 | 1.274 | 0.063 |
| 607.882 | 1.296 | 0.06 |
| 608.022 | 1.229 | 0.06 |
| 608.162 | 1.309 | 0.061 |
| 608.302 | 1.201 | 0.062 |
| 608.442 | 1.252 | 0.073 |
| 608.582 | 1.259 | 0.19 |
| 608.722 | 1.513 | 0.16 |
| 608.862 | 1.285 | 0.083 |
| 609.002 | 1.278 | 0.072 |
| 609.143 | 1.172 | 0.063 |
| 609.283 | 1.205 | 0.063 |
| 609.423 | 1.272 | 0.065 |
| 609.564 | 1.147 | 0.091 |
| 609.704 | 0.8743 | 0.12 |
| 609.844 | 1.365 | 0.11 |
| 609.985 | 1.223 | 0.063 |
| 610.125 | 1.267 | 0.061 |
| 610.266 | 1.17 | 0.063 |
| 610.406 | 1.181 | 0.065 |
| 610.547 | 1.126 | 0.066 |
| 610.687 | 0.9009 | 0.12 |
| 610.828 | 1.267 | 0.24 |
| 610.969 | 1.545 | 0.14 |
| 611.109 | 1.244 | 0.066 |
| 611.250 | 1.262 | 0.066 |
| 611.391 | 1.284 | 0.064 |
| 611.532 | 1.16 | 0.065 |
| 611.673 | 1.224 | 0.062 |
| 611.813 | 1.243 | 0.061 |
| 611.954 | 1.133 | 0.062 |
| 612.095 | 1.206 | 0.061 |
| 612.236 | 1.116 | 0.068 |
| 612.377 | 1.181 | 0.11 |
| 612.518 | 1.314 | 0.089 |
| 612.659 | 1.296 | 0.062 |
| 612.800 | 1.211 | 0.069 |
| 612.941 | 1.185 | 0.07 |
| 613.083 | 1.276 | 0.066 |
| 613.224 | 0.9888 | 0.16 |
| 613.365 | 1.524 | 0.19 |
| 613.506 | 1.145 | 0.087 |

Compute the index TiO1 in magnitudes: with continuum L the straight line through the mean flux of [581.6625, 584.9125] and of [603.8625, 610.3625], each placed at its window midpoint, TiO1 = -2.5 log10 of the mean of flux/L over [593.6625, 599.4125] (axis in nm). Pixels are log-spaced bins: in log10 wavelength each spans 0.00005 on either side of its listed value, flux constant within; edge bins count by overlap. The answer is 0.00 mag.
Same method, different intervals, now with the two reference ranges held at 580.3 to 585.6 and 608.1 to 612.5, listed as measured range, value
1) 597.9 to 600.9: 0.039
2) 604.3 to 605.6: 0.064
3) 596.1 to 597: -0.040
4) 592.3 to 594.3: 0.039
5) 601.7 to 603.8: -0.026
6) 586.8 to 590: 0.171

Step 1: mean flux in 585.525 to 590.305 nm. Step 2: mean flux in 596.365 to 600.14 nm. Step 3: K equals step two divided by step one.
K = 1.1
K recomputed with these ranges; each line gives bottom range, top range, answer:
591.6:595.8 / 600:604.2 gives 1.03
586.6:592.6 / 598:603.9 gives 1.09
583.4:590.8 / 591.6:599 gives 1.06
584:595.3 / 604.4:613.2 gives 1.04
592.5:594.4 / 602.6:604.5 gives 1.06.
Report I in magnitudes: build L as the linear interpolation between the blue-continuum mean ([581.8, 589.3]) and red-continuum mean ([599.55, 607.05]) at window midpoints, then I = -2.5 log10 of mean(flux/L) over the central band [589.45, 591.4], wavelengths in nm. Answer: 0.11 mag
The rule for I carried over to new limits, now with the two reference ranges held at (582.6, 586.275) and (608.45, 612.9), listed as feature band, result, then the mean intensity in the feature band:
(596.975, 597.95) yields -0.04 mag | 1.27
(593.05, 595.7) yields 0.03 mag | 1.19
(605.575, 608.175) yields 0.00 mag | 1.23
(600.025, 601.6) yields 0.01 mag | 1.22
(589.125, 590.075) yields 0.33 mag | 0.911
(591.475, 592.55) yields 0.01 mag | 1.22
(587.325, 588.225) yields 0.02 mag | 1.21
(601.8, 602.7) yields -0.02 mag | 1.25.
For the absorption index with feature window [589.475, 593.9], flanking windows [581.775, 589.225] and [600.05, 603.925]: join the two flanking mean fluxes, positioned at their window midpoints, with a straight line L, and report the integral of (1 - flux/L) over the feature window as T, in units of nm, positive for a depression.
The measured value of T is 0.230 nm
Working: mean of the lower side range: 1.19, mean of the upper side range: 1.24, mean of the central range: 1.15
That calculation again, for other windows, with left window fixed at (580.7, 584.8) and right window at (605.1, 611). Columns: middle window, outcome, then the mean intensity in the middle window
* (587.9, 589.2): 0.22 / 1.03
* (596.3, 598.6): -0.06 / 1.26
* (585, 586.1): 0.05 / 1.18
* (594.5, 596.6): 0.01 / 1.22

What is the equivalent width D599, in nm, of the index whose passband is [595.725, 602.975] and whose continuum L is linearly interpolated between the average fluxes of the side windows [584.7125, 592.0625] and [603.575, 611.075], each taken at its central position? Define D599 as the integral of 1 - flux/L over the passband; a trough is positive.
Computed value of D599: -0.21 nm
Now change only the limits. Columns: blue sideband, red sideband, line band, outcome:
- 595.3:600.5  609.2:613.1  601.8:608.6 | -0.09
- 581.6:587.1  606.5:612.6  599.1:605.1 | 0.07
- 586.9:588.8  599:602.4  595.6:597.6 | -0.11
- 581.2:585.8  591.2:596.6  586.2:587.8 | 0.02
